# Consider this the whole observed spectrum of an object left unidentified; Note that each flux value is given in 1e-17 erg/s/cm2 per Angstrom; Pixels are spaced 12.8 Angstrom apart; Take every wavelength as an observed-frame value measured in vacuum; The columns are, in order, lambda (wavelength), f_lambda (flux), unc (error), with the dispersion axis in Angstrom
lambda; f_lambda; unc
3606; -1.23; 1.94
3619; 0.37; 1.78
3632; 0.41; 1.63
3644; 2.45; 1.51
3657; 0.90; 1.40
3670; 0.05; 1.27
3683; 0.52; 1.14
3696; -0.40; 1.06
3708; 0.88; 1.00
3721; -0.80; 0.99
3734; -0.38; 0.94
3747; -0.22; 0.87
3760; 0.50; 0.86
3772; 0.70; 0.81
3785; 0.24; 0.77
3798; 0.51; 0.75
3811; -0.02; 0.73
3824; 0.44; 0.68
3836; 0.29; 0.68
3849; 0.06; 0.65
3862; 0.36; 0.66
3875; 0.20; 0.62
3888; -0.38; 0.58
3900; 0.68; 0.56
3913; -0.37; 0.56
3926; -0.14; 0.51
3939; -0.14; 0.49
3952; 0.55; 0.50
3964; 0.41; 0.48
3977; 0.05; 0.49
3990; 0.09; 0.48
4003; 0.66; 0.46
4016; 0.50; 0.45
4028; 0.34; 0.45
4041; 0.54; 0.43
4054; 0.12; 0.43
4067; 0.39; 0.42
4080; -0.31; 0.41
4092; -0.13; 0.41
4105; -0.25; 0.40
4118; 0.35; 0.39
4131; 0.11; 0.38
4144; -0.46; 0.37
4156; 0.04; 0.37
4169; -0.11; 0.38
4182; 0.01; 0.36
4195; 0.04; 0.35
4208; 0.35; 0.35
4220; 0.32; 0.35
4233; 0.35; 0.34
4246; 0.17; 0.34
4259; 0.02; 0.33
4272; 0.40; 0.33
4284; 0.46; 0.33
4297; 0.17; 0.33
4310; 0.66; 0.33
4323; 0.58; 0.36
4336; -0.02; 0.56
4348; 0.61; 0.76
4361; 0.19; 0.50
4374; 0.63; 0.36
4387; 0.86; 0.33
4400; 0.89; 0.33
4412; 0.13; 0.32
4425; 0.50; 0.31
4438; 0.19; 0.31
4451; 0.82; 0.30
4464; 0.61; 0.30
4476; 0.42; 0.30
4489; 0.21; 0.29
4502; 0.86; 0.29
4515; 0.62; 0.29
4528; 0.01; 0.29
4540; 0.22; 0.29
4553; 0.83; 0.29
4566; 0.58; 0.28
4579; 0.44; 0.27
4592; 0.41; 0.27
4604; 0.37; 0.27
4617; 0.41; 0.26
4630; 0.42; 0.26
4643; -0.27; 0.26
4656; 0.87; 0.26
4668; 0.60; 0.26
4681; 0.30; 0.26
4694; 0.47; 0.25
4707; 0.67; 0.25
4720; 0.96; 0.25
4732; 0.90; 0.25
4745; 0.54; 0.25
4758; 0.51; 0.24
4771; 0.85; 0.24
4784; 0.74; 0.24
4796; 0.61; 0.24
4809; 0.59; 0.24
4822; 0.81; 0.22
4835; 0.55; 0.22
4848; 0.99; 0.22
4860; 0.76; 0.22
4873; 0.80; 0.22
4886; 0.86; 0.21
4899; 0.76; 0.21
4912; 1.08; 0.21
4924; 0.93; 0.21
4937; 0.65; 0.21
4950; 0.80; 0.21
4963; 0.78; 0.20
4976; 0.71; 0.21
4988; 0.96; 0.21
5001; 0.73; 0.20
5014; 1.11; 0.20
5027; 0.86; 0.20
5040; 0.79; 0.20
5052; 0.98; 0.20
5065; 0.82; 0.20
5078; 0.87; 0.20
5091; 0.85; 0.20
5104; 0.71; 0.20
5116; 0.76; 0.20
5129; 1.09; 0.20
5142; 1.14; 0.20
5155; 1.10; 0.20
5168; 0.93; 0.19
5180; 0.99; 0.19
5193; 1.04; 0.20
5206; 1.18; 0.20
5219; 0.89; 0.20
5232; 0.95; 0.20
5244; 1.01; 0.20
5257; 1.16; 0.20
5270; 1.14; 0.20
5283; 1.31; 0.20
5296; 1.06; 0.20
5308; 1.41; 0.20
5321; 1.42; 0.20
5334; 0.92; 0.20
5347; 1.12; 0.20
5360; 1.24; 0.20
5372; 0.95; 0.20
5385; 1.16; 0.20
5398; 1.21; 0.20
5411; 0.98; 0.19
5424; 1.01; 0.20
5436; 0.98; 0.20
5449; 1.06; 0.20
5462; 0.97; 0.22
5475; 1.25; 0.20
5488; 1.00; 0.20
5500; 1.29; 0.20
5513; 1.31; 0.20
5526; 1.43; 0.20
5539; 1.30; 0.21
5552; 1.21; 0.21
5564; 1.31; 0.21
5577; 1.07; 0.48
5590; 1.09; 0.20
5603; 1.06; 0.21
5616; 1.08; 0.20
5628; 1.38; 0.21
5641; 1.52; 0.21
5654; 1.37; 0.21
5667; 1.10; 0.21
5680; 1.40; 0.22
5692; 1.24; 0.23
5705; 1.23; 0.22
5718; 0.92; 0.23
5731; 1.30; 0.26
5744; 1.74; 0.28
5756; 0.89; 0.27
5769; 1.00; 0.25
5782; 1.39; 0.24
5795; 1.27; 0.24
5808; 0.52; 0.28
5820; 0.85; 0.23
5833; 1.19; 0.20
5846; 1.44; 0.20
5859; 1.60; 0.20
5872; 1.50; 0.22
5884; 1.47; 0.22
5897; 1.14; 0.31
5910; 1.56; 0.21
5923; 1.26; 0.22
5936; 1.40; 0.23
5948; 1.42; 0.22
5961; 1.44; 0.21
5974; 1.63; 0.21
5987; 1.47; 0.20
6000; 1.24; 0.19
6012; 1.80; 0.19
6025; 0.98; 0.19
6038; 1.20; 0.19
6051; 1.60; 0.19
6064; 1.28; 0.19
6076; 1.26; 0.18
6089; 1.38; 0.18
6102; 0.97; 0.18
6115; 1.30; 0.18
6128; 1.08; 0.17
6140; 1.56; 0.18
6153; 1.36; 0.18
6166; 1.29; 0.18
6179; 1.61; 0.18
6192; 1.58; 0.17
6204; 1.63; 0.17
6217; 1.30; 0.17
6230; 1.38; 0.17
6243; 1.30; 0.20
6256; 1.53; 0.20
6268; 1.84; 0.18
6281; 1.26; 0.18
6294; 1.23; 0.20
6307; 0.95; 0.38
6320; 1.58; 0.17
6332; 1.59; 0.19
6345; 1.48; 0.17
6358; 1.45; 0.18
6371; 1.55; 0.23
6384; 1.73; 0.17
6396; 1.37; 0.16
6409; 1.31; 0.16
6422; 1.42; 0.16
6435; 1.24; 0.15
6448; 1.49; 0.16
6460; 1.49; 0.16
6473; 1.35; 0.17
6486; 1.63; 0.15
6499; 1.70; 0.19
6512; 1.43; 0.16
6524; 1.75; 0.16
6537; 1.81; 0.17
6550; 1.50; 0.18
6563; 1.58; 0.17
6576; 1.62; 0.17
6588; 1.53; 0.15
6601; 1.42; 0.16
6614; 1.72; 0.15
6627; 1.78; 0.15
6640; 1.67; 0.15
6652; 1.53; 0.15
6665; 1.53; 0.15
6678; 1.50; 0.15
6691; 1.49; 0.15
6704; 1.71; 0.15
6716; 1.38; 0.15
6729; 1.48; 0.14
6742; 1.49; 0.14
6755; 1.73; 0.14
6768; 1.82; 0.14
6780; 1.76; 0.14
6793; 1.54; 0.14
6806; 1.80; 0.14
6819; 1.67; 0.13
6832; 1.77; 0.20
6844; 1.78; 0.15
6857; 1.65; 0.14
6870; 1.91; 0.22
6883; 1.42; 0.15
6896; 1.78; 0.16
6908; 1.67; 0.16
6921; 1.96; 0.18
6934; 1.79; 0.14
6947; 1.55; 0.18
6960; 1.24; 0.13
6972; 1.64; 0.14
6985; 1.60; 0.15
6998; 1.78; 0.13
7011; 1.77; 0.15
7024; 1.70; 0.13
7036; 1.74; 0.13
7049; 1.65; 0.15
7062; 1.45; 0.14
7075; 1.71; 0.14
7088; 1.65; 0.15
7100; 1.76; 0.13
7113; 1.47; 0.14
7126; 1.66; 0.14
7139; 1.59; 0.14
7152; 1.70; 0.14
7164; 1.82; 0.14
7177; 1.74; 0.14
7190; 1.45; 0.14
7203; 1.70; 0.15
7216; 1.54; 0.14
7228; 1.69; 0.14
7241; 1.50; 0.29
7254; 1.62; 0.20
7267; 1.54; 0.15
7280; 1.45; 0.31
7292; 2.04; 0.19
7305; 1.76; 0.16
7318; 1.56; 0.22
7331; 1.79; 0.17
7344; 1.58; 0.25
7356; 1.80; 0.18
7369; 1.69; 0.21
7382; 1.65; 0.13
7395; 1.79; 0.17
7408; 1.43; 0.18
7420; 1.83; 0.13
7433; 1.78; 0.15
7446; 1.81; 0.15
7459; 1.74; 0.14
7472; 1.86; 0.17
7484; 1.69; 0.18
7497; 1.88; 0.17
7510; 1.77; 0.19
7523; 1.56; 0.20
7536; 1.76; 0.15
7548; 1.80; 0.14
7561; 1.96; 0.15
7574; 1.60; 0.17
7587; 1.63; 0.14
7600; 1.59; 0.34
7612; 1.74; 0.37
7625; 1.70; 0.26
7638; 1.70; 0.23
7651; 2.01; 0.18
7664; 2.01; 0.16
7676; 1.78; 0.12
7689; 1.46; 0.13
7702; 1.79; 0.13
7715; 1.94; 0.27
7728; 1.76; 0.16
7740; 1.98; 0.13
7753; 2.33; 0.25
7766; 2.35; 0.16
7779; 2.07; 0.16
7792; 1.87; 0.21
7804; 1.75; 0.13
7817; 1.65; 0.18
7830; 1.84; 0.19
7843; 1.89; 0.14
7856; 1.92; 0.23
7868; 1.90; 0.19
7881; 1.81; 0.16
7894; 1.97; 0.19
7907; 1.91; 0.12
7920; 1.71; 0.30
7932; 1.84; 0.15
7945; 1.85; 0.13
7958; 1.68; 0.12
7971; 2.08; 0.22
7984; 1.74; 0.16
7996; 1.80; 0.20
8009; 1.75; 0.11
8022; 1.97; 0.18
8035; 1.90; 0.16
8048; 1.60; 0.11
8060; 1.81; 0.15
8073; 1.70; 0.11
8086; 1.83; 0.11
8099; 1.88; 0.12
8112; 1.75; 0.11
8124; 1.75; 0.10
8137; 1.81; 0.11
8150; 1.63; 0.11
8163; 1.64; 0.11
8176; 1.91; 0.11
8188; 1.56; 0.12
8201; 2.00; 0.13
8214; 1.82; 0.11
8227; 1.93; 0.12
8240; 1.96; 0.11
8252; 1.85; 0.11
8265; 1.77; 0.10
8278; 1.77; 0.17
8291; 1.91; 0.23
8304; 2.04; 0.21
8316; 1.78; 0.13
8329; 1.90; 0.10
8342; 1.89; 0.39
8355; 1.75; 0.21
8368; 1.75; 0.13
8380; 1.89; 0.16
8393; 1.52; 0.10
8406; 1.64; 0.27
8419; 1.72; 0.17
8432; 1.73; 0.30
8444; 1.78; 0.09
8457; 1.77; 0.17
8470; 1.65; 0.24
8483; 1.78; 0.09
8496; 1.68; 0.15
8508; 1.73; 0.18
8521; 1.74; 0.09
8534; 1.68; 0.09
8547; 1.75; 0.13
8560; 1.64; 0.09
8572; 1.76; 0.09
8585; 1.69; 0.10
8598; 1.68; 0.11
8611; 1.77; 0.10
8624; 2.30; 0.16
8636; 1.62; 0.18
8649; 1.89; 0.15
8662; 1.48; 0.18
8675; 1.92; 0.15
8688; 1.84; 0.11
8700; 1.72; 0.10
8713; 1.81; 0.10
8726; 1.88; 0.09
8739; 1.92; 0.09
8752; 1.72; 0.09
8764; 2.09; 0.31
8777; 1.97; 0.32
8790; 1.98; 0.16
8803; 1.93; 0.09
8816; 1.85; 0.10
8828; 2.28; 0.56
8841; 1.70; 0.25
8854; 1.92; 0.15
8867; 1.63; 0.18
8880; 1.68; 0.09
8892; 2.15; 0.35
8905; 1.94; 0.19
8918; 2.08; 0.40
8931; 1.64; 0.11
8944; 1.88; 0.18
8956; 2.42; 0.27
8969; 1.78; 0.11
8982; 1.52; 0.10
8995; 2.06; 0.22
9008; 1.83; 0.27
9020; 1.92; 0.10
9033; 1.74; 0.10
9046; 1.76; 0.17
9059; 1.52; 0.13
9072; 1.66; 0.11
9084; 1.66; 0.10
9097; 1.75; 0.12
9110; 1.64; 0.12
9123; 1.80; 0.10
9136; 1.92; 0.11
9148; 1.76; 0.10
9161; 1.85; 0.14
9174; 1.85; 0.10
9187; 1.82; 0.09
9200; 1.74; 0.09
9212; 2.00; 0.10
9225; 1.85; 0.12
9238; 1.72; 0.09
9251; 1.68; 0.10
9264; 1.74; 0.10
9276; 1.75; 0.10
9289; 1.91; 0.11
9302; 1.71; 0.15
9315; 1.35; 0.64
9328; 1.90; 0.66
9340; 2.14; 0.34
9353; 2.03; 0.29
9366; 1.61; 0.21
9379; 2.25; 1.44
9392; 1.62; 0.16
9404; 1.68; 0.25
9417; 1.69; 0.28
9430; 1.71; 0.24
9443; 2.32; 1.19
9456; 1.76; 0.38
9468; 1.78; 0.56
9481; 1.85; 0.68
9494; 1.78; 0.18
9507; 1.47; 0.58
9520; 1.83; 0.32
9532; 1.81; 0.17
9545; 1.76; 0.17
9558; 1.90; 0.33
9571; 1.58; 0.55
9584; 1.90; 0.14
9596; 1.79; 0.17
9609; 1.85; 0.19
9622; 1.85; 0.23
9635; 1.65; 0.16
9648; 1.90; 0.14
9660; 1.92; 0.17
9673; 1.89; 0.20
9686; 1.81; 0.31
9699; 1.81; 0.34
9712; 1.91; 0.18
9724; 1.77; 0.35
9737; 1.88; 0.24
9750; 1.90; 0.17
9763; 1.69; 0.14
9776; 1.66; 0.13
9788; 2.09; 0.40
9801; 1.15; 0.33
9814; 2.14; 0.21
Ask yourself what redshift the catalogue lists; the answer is 0.180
